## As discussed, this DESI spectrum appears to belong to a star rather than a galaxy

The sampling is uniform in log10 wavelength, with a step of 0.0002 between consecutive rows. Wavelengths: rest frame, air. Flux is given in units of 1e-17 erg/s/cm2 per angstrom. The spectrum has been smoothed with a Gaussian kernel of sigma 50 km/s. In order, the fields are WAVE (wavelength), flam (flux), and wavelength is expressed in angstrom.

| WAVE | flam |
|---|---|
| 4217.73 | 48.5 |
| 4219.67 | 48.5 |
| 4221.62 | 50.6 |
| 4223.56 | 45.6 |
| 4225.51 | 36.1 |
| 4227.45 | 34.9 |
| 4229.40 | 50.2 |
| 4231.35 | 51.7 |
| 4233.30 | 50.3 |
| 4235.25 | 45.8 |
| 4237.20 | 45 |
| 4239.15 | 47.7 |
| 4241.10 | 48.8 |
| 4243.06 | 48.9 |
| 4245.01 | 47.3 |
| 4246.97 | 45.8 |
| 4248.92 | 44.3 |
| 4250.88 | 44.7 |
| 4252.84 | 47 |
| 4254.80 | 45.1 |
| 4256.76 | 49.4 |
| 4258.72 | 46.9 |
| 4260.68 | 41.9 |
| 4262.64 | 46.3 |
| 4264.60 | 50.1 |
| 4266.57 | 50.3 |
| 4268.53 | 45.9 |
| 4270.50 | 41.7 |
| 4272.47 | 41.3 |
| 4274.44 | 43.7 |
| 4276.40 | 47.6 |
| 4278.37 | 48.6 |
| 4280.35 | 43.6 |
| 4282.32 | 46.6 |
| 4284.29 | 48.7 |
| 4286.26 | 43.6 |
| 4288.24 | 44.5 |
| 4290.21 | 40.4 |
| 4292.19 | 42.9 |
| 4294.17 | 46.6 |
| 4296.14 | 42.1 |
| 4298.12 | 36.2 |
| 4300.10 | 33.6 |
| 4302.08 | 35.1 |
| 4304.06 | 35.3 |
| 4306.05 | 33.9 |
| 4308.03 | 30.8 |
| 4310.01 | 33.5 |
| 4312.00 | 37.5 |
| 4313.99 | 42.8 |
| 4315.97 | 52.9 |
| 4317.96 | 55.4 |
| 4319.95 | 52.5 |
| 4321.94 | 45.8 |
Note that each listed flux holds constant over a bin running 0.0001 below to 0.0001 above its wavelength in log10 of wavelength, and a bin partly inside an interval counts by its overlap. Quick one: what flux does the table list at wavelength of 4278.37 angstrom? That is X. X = 48.6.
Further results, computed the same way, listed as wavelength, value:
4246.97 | 45.8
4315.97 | 52.9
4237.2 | 45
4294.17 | 46.6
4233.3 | 50.3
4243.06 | 48.9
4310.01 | 33.5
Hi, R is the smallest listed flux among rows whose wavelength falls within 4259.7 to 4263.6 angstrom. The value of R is 41.9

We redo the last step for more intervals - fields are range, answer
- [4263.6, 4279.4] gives 41.3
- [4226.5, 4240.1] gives 34.9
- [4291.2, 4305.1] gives 33.6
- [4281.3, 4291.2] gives 40.4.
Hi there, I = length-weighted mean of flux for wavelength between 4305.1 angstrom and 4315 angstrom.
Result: 35.8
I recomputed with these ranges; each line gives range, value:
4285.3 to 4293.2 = 42.8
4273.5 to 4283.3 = 46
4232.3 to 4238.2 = 47.1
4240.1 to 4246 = 48.3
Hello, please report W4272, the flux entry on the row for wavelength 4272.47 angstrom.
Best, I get 41.3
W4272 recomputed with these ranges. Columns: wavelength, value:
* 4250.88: 44.7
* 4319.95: 52.5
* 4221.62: 50.6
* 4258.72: 46.9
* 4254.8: 45.1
